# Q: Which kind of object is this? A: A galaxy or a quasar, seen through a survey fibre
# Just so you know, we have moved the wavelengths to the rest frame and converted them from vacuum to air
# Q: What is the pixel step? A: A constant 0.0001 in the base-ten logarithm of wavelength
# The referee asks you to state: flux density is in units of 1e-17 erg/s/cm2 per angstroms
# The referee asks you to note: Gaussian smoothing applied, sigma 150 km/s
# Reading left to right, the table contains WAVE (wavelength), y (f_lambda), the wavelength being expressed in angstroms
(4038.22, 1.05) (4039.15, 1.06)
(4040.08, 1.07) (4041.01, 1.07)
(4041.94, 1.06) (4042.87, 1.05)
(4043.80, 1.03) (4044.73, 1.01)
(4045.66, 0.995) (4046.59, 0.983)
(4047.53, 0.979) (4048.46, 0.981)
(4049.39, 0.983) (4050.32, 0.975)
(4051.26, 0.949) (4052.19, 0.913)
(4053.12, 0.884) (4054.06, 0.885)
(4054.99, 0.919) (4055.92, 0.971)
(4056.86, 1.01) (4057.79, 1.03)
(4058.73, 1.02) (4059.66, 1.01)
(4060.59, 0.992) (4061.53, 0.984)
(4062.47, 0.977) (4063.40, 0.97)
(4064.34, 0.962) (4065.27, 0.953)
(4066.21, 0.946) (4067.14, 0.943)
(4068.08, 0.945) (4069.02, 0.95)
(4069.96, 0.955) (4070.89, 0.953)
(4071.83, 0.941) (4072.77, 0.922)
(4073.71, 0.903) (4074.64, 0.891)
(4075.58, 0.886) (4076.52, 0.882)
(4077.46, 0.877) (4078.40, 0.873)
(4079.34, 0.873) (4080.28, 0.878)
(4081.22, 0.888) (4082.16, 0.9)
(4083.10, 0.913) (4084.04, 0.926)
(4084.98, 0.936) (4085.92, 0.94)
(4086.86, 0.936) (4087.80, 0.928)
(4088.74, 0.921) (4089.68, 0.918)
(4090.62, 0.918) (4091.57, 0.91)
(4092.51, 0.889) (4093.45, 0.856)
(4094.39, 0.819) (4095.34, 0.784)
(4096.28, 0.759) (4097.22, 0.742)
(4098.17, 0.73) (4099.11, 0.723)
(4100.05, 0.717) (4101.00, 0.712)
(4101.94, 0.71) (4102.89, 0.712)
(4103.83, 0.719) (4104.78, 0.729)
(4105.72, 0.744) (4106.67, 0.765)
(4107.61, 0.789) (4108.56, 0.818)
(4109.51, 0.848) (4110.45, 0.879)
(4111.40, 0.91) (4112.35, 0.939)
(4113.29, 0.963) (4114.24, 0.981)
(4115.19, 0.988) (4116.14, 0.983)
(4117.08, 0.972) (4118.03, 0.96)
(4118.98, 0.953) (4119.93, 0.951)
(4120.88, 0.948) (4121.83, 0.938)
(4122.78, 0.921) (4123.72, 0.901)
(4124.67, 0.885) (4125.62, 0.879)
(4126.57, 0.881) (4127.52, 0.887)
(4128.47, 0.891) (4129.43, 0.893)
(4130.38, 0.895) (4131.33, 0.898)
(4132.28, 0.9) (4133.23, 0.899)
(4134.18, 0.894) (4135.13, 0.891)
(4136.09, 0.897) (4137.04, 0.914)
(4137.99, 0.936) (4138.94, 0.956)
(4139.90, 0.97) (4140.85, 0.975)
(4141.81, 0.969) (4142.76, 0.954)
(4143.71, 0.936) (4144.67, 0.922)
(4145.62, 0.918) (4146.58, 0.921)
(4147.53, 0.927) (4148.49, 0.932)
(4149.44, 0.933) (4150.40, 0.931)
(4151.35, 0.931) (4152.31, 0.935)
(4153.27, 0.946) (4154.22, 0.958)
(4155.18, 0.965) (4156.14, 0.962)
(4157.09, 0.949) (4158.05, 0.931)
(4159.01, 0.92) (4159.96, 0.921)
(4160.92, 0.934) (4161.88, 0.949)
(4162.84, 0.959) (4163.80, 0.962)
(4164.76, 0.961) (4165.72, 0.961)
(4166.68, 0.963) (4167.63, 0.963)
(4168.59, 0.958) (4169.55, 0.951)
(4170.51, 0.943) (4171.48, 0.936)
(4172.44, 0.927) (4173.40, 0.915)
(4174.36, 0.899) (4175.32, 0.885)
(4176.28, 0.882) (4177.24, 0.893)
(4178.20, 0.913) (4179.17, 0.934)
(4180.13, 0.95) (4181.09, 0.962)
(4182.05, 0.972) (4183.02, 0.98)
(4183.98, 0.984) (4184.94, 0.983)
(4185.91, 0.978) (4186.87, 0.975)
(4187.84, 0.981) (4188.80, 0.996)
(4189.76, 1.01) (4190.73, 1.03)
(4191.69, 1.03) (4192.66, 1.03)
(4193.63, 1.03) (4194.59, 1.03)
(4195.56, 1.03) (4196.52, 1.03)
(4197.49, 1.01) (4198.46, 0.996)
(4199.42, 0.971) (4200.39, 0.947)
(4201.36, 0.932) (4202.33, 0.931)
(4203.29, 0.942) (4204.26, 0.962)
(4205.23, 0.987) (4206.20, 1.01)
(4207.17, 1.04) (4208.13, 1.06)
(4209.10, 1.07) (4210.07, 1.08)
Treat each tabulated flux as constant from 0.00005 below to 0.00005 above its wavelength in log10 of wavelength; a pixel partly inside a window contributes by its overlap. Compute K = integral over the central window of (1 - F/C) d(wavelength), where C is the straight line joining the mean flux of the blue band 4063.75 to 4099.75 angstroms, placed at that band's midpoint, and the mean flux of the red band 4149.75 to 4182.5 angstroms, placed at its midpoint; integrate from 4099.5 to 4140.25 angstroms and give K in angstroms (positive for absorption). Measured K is 1.5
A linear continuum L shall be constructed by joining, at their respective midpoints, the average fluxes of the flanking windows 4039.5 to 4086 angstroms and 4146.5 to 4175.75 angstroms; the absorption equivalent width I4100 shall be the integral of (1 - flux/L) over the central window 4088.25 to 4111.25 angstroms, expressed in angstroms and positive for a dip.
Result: 3.7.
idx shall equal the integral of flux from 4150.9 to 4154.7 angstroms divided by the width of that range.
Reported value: 0.942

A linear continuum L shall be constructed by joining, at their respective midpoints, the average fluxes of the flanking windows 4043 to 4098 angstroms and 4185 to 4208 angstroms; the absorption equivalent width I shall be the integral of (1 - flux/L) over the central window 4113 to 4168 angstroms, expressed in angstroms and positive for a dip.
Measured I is 1.8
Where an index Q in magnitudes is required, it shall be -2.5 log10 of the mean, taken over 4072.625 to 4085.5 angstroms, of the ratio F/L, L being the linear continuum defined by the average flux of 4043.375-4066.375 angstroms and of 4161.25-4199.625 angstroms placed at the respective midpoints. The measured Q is 0.09 mag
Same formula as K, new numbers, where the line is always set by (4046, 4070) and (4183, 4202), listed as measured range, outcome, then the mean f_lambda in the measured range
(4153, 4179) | 1.4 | 0.937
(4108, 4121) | 0.6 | 0.933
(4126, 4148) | 1.5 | 0.918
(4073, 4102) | 3.4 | 0.859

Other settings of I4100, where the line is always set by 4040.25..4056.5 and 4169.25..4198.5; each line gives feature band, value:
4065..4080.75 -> 1.0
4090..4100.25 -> 1.8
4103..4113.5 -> 1.7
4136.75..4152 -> 0.5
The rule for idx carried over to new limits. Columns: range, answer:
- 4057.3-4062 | 1.01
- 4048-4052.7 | 0.96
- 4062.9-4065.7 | 0.964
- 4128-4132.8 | 0.895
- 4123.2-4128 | 0.889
